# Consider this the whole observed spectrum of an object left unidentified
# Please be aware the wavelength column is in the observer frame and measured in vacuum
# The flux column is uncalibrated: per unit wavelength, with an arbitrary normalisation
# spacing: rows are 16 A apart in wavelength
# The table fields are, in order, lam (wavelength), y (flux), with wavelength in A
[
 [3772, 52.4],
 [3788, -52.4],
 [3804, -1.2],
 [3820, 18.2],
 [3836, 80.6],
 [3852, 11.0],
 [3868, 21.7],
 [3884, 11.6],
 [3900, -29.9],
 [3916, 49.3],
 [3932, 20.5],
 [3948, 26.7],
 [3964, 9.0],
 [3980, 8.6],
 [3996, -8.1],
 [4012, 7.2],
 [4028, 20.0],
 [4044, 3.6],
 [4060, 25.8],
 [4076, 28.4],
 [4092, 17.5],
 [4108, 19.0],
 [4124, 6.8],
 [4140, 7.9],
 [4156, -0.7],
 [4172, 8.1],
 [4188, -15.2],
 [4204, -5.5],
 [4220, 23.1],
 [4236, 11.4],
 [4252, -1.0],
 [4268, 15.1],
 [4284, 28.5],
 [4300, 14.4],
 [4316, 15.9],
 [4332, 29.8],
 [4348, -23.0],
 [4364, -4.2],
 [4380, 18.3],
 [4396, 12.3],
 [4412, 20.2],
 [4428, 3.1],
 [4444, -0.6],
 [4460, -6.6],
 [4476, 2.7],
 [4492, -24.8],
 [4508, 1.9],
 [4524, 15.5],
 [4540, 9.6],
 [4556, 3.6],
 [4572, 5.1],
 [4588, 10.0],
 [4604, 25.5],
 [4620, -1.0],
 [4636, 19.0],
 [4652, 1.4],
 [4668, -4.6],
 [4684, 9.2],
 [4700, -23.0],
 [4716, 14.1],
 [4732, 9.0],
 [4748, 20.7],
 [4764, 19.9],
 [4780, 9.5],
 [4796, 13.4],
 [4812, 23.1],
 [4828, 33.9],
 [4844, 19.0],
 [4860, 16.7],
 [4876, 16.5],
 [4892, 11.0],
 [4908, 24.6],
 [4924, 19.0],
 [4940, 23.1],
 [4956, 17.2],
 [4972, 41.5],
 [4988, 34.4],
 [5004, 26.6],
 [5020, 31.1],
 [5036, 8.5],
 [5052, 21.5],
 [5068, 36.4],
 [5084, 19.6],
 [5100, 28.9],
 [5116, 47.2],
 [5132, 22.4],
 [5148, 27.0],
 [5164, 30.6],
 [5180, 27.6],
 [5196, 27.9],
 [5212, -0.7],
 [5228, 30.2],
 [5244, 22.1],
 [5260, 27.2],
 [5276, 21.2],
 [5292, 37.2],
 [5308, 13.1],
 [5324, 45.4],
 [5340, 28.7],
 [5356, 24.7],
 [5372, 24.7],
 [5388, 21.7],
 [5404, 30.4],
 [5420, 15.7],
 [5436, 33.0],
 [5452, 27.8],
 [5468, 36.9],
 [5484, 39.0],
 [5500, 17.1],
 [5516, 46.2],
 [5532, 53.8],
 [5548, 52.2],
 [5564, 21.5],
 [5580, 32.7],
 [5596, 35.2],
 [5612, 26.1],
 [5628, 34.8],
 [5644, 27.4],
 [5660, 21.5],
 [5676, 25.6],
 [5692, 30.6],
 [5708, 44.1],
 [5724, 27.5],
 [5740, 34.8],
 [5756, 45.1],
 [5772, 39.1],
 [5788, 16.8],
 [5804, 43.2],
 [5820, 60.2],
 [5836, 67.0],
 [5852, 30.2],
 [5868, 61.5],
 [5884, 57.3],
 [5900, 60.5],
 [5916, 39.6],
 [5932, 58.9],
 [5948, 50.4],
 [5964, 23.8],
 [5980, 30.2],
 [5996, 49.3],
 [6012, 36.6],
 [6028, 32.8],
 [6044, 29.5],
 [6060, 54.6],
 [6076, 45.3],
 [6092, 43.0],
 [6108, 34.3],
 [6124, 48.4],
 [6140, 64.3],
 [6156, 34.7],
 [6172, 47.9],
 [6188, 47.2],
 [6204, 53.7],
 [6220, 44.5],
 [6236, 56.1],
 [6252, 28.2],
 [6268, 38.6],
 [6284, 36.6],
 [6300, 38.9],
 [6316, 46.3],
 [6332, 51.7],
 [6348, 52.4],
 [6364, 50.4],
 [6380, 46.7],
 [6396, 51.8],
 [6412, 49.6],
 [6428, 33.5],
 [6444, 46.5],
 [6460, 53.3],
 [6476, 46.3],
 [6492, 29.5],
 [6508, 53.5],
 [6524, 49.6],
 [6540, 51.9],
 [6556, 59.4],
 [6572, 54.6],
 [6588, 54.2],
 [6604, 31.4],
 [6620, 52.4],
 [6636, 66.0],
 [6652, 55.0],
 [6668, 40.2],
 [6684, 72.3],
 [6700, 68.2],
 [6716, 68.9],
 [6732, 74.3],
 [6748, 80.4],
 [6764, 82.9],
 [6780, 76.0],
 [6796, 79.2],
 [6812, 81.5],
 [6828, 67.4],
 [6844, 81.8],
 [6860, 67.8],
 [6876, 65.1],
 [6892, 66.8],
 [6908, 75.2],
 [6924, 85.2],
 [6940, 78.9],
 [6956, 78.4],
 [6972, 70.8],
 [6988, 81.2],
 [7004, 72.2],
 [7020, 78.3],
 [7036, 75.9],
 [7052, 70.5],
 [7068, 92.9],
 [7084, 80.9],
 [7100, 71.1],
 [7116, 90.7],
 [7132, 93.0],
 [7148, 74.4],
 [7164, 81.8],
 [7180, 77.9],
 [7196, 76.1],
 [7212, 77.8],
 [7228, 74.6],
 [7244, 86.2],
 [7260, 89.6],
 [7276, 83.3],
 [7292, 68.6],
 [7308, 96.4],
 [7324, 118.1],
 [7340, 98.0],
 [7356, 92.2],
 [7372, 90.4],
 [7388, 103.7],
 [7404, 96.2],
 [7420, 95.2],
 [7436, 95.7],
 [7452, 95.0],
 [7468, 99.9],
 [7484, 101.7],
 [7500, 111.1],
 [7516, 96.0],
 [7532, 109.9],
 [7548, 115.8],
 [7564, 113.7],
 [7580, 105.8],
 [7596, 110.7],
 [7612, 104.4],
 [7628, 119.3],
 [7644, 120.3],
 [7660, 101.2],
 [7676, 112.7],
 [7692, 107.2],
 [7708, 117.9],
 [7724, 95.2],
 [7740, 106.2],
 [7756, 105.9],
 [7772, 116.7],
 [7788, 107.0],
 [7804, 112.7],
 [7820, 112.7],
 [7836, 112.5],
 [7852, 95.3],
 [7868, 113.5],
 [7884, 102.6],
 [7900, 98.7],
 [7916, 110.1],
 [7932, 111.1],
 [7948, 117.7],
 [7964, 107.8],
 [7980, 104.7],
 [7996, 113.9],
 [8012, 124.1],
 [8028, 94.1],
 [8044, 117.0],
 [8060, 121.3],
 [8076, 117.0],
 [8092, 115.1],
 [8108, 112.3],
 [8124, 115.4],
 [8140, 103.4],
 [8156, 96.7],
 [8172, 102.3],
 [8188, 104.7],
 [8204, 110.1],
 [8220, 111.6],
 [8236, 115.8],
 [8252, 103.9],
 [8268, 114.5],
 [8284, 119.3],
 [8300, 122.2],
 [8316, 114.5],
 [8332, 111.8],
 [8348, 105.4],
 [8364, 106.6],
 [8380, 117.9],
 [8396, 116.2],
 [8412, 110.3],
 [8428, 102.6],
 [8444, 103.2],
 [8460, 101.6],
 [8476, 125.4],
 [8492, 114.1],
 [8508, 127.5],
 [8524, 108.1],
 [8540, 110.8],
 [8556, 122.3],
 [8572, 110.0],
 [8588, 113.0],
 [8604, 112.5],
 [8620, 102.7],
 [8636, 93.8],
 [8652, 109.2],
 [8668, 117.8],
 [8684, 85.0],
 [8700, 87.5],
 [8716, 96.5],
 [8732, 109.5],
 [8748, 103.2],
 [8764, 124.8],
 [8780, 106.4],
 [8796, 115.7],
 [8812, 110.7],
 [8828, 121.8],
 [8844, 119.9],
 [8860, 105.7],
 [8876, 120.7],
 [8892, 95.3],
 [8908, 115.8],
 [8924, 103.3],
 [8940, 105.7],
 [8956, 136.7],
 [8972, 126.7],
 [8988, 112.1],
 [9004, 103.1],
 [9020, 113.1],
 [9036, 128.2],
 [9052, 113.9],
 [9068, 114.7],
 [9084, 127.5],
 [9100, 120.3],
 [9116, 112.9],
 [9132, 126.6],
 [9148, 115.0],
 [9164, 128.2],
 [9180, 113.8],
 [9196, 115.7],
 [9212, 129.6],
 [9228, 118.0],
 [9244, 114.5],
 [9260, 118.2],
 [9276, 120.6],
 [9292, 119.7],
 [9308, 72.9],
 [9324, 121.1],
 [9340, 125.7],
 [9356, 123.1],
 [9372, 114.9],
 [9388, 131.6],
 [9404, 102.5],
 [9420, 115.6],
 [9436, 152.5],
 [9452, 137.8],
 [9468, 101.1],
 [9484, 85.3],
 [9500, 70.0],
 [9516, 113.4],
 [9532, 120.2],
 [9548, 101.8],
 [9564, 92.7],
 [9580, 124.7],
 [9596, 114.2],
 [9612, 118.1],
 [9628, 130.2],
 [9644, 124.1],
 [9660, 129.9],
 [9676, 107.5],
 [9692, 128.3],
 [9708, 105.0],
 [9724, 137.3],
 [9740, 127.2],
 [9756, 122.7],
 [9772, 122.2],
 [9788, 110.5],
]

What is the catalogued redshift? 0.679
